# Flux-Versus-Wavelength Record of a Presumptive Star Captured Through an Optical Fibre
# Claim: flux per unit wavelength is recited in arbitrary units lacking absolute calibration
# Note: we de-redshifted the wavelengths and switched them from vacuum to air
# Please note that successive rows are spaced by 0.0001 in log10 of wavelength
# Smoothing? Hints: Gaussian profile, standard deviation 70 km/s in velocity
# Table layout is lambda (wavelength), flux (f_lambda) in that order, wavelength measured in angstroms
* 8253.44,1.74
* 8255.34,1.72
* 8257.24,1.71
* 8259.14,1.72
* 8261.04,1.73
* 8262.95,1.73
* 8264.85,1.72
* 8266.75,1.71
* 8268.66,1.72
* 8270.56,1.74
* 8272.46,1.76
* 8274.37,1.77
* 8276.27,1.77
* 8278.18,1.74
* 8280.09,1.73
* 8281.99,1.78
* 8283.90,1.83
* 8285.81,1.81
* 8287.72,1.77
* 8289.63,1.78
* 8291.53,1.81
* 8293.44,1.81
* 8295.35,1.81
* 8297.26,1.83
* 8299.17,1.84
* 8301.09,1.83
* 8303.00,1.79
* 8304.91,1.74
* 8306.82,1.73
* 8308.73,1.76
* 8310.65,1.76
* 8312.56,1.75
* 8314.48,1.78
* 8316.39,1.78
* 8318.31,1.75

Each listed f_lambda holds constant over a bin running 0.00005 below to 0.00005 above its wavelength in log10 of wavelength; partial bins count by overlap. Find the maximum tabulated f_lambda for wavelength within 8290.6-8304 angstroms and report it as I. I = 1.84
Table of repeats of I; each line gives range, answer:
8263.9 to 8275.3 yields 1.77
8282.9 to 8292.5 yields 1.83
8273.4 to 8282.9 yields 1.78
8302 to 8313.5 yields 1.79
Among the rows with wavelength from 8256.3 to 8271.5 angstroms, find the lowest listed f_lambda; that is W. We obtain 1.71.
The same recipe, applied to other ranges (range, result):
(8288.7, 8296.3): 1.78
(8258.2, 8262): 1.72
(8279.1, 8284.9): 1.73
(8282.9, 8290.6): 1.77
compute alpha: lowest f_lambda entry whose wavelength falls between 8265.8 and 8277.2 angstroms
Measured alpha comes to 1.71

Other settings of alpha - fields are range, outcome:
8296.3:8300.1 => 1.83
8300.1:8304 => 1.79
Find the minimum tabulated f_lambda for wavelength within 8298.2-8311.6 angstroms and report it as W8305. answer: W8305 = 1.73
